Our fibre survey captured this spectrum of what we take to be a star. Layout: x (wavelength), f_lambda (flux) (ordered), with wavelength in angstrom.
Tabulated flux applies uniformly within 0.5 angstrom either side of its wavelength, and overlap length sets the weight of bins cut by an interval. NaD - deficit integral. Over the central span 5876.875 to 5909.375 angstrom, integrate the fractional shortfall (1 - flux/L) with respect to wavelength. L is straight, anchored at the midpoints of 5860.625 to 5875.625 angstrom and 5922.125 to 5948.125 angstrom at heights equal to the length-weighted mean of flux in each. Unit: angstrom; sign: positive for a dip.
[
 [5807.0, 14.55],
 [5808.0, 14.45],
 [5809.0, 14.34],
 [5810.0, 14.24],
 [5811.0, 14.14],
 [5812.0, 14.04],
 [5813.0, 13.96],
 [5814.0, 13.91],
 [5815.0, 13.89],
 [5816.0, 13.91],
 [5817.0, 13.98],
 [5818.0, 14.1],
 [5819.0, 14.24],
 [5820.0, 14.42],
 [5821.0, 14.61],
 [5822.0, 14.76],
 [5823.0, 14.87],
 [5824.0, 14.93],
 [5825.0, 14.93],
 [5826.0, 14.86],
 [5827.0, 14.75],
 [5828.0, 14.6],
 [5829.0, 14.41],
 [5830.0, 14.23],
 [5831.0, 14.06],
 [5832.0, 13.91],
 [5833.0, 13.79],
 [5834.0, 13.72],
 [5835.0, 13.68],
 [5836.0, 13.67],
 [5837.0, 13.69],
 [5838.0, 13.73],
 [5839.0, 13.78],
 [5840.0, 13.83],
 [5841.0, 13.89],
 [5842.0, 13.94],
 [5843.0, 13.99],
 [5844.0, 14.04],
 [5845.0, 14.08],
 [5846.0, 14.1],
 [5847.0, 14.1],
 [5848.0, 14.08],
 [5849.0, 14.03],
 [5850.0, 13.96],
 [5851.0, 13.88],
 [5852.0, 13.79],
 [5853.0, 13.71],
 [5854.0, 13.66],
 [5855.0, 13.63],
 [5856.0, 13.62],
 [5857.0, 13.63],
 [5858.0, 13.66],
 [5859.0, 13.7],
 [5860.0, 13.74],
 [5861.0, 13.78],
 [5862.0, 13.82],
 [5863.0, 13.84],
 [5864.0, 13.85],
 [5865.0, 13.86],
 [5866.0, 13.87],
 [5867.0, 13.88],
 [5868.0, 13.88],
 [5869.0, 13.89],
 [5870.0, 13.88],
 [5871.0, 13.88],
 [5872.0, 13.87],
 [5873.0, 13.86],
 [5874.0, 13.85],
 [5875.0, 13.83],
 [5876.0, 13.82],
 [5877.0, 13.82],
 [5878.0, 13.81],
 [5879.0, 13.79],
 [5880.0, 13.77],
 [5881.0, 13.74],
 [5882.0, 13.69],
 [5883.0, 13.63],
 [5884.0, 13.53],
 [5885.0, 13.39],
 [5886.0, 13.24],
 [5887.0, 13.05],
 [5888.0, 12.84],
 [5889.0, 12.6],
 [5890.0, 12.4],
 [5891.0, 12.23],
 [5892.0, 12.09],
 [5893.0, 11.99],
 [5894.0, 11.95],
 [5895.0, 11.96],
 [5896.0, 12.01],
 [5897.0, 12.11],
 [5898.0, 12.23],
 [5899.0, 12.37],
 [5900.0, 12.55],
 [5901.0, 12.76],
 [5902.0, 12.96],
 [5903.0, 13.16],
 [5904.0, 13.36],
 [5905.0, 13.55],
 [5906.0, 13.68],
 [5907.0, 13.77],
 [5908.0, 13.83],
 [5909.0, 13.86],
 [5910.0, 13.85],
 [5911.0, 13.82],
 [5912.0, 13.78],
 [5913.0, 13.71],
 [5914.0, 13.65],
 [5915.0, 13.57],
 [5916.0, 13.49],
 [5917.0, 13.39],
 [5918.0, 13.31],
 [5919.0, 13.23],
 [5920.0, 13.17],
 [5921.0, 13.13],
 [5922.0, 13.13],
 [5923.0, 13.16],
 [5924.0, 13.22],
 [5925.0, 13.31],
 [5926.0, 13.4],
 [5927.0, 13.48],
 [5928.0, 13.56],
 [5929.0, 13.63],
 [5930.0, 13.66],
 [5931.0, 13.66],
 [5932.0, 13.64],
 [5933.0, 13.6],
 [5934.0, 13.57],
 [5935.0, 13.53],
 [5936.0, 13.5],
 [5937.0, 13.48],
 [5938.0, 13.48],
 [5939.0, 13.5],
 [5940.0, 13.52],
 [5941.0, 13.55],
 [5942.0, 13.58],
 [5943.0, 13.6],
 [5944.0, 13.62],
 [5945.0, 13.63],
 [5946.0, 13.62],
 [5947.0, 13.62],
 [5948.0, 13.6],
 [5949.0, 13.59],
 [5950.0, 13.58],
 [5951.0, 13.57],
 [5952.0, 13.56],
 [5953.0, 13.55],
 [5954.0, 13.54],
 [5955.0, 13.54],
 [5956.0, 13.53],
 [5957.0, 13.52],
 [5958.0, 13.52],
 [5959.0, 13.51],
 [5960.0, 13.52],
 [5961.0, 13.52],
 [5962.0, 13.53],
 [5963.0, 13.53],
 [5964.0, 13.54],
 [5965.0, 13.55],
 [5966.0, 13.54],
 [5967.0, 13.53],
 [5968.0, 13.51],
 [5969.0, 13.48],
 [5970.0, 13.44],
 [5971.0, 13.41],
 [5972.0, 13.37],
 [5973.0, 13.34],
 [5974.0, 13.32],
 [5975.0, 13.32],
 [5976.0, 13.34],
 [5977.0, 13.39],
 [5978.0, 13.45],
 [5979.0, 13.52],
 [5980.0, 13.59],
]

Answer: 1.7 angstrom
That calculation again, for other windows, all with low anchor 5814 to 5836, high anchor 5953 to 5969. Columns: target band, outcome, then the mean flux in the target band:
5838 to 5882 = 0.79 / 13.8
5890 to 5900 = 1.26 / 12.1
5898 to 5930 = 0.98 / 13.4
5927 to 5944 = 0.13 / 13.6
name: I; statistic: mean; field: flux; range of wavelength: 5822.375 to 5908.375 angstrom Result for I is 13.6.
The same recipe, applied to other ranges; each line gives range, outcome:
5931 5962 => 13.6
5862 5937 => 13.4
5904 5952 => 13.5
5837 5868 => 13.8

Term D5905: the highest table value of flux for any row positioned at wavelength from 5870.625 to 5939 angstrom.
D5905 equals 13.88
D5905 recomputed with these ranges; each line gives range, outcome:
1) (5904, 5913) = 13.86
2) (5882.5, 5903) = 13.63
